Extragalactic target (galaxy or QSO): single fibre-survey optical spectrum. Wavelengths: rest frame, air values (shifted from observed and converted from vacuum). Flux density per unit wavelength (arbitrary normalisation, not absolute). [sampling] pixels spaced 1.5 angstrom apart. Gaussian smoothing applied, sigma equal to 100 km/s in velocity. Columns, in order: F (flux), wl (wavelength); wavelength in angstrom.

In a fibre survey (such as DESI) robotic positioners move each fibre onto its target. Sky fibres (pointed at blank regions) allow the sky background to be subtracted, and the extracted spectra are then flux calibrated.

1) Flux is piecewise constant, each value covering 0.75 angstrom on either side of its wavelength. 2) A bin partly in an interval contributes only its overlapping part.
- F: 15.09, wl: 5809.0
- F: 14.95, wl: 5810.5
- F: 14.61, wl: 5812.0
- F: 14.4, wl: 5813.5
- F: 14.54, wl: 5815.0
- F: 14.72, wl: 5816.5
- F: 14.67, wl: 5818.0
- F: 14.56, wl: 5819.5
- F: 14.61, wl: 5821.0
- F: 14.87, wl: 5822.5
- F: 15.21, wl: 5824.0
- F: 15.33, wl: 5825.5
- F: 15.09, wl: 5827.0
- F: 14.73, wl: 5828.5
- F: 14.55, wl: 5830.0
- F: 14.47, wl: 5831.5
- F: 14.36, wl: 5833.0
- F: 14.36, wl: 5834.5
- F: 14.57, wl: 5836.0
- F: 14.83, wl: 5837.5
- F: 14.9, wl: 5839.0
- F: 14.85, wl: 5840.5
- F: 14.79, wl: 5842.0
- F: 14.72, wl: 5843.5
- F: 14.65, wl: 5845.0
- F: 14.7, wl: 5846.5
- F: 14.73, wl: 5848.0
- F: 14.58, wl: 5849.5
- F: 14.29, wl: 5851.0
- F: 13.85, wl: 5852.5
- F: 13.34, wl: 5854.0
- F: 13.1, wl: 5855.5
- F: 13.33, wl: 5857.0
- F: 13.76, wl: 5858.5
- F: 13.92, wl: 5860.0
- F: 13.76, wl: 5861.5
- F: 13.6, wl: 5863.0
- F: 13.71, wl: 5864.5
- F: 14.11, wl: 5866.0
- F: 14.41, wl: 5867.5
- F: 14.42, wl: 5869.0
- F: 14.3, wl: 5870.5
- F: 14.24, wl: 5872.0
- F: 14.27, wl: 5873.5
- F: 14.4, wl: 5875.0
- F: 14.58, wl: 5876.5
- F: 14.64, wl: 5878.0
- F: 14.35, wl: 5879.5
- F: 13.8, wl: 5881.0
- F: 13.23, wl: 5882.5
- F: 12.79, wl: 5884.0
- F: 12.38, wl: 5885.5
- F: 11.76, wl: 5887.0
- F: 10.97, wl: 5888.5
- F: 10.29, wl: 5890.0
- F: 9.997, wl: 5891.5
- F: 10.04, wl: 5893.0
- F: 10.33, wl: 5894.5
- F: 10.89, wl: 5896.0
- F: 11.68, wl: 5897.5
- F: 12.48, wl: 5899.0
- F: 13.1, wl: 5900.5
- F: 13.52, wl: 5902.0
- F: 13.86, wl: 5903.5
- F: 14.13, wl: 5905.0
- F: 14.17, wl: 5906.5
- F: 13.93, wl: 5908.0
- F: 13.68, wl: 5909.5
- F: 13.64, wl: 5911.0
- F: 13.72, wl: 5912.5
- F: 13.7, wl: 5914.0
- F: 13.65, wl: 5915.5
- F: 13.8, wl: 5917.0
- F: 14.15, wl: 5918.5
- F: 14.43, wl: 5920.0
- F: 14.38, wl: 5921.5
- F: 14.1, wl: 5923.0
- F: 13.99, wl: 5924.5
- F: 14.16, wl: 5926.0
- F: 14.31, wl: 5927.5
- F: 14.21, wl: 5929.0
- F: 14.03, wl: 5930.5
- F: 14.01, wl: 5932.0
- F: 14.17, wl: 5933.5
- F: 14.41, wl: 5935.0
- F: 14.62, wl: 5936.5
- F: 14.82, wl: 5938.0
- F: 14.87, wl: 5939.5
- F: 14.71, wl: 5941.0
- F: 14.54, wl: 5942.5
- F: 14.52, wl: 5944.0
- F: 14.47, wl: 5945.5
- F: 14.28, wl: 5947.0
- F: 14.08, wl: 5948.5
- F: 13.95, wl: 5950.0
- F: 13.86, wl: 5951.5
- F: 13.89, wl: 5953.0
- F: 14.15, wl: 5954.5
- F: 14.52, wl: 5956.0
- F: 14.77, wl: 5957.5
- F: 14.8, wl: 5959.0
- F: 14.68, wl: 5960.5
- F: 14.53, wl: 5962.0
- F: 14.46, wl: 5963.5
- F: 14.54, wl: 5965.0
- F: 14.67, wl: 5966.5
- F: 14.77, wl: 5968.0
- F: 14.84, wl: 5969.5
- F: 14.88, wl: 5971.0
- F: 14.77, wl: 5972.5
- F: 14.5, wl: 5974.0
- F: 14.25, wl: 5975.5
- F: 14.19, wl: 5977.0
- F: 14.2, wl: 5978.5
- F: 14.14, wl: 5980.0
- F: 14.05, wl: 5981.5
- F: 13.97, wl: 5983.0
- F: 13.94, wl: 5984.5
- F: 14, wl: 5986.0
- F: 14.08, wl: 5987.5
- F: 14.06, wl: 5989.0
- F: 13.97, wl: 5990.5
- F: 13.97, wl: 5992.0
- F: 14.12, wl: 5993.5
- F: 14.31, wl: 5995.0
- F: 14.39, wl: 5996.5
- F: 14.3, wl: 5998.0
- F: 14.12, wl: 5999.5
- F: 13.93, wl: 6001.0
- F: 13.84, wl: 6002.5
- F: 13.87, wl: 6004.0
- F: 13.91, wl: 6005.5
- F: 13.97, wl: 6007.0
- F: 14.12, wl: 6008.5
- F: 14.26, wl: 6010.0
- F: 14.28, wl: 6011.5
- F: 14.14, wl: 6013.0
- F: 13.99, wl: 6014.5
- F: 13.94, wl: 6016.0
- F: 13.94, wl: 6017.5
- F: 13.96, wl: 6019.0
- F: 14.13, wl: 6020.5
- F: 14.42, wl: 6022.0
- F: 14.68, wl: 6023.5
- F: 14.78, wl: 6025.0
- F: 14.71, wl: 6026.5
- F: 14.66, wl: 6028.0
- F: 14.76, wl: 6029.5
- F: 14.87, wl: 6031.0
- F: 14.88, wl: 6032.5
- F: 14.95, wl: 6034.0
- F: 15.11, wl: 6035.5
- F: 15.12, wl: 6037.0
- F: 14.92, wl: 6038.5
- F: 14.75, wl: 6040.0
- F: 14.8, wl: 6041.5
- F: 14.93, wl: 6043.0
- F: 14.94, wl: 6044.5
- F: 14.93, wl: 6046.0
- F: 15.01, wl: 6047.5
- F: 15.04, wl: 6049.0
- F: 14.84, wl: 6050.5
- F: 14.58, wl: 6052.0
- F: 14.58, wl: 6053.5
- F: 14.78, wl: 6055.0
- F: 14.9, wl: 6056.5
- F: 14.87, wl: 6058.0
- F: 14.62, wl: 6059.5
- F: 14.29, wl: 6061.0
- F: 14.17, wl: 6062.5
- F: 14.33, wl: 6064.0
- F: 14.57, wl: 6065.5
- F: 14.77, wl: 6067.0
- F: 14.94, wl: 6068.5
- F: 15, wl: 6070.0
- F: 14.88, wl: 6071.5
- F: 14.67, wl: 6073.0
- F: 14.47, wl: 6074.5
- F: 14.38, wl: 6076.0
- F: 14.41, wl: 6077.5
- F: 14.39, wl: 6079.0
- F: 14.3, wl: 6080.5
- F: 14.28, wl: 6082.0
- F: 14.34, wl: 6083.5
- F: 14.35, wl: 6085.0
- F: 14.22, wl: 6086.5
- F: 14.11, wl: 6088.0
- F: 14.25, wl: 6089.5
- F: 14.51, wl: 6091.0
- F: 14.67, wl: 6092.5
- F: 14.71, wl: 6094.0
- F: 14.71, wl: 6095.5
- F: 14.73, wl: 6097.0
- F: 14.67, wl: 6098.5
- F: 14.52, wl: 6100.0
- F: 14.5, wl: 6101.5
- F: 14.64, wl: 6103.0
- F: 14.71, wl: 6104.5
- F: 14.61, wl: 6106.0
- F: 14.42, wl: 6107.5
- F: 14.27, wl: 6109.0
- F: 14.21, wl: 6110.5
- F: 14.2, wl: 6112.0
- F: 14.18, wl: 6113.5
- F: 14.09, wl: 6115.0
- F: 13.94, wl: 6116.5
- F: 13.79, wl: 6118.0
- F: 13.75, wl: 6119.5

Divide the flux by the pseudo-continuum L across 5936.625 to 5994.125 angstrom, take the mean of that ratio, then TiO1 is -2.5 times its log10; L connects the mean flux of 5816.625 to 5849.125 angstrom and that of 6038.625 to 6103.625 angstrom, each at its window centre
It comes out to 0.02 mag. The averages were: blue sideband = 14.7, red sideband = 14.6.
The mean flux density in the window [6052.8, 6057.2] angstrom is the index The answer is 14.8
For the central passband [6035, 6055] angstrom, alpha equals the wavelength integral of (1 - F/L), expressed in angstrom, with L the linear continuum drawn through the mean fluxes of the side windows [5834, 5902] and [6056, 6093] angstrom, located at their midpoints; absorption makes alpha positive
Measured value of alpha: -0.7 angstrom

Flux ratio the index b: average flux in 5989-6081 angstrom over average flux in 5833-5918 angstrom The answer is 1.1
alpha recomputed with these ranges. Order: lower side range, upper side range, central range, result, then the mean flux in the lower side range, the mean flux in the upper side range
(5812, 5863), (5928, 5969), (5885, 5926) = 4.4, 14.4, 14.4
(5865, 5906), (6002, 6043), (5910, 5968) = -3.2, 12.9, 14.4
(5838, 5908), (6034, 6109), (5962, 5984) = -0.6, 13.4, 14.6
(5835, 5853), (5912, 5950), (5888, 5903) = 3.1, 14.6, 14.2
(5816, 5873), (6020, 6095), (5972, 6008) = 1.1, 14.4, 14.7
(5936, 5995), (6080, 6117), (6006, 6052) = -0.6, 14.4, 14.4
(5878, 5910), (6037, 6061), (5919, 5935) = -1.5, 12.5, 14.8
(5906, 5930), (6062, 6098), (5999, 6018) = 0.3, 14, 14.5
